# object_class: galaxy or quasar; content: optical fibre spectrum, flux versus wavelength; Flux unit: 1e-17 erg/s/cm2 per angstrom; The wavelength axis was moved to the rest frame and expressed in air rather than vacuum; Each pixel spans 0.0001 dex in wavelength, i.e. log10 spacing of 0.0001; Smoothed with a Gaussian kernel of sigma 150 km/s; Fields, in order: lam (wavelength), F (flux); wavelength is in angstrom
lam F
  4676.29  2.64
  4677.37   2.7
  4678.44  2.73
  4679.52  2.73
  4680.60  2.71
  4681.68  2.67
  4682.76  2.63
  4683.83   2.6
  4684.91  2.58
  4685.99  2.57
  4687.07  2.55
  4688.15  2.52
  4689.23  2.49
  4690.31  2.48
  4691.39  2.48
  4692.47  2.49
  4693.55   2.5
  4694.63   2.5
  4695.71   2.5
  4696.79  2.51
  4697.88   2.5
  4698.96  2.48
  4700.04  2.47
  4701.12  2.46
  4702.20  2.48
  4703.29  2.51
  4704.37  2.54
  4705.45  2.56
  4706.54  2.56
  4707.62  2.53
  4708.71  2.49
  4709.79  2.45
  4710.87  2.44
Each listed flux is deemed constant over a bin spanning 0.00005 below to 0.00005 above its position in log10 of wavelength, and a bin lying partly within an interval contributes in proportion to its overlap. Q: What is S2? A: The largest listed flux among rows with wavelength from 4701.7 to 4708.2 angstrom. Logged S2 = 2.56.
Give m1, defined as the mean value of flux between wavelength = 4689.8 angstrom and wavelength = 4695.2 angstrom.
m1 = 2.49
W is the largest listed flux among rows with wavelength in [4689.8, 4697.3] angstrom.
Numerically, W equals 2.51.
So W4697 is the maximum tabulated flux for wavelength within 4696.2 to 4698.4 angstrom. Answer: 2.51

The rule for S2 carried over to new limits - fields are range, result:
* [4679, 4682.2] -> 2.73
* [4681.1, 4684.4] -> 2.67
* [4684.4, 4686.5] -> 2.58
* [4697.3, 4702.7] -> 2.5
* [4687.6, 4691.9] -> 2.52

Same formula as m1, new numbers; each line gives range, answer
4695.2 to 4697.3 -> 2.51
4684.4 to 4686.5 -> 2.57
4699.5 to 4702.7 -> 2.47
